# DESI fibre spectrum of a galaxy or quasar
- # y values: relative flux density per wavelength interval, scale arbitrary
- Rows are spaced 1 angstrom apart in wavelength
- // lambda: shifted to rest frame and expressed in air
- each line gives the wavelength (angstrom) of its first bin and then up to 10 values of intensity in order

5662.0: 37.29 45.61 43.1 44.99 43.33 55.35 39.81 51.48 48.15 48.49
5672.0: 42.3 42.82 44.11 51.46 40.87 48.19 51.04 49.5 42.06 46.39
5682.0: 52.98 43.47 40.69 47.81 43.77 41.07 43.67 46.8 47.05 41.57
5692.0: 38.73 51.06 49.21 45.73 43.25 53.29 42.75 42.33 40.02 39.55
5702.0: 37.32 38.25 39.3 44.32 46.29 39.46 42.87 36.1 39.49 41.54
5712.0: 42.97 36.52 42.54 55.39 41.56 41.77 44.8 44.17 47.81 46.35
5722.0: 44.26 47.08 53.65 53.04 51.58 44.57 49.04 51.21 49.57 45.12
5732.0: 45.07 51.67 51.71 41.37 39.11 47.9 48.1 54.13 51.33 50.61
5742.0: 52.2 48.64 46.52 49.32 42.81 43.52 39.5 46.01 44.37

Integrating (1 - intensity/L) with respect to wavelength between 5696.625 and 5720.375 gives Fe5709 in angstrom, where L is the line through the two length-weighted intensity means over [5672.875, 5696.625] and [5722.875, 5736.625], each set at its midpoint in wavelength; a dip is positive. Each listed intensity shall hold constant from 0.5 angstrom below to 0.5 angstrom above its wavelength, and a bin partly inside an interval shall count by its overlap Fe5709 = 2.3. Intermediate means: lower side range 45.6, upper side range 48.2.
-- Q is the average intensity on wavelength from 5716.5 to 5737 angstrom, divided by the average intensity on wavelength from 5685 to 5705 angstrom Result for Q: 1.08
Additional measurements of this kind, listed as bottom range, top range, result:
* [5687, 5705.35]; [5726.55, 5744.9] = 1.11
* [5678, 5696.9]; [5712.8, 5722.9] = 0.98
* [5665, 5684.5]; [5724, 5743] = 1.05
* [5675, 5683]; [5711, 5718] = 0.92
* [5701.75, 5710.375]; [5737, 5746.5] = 1.22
